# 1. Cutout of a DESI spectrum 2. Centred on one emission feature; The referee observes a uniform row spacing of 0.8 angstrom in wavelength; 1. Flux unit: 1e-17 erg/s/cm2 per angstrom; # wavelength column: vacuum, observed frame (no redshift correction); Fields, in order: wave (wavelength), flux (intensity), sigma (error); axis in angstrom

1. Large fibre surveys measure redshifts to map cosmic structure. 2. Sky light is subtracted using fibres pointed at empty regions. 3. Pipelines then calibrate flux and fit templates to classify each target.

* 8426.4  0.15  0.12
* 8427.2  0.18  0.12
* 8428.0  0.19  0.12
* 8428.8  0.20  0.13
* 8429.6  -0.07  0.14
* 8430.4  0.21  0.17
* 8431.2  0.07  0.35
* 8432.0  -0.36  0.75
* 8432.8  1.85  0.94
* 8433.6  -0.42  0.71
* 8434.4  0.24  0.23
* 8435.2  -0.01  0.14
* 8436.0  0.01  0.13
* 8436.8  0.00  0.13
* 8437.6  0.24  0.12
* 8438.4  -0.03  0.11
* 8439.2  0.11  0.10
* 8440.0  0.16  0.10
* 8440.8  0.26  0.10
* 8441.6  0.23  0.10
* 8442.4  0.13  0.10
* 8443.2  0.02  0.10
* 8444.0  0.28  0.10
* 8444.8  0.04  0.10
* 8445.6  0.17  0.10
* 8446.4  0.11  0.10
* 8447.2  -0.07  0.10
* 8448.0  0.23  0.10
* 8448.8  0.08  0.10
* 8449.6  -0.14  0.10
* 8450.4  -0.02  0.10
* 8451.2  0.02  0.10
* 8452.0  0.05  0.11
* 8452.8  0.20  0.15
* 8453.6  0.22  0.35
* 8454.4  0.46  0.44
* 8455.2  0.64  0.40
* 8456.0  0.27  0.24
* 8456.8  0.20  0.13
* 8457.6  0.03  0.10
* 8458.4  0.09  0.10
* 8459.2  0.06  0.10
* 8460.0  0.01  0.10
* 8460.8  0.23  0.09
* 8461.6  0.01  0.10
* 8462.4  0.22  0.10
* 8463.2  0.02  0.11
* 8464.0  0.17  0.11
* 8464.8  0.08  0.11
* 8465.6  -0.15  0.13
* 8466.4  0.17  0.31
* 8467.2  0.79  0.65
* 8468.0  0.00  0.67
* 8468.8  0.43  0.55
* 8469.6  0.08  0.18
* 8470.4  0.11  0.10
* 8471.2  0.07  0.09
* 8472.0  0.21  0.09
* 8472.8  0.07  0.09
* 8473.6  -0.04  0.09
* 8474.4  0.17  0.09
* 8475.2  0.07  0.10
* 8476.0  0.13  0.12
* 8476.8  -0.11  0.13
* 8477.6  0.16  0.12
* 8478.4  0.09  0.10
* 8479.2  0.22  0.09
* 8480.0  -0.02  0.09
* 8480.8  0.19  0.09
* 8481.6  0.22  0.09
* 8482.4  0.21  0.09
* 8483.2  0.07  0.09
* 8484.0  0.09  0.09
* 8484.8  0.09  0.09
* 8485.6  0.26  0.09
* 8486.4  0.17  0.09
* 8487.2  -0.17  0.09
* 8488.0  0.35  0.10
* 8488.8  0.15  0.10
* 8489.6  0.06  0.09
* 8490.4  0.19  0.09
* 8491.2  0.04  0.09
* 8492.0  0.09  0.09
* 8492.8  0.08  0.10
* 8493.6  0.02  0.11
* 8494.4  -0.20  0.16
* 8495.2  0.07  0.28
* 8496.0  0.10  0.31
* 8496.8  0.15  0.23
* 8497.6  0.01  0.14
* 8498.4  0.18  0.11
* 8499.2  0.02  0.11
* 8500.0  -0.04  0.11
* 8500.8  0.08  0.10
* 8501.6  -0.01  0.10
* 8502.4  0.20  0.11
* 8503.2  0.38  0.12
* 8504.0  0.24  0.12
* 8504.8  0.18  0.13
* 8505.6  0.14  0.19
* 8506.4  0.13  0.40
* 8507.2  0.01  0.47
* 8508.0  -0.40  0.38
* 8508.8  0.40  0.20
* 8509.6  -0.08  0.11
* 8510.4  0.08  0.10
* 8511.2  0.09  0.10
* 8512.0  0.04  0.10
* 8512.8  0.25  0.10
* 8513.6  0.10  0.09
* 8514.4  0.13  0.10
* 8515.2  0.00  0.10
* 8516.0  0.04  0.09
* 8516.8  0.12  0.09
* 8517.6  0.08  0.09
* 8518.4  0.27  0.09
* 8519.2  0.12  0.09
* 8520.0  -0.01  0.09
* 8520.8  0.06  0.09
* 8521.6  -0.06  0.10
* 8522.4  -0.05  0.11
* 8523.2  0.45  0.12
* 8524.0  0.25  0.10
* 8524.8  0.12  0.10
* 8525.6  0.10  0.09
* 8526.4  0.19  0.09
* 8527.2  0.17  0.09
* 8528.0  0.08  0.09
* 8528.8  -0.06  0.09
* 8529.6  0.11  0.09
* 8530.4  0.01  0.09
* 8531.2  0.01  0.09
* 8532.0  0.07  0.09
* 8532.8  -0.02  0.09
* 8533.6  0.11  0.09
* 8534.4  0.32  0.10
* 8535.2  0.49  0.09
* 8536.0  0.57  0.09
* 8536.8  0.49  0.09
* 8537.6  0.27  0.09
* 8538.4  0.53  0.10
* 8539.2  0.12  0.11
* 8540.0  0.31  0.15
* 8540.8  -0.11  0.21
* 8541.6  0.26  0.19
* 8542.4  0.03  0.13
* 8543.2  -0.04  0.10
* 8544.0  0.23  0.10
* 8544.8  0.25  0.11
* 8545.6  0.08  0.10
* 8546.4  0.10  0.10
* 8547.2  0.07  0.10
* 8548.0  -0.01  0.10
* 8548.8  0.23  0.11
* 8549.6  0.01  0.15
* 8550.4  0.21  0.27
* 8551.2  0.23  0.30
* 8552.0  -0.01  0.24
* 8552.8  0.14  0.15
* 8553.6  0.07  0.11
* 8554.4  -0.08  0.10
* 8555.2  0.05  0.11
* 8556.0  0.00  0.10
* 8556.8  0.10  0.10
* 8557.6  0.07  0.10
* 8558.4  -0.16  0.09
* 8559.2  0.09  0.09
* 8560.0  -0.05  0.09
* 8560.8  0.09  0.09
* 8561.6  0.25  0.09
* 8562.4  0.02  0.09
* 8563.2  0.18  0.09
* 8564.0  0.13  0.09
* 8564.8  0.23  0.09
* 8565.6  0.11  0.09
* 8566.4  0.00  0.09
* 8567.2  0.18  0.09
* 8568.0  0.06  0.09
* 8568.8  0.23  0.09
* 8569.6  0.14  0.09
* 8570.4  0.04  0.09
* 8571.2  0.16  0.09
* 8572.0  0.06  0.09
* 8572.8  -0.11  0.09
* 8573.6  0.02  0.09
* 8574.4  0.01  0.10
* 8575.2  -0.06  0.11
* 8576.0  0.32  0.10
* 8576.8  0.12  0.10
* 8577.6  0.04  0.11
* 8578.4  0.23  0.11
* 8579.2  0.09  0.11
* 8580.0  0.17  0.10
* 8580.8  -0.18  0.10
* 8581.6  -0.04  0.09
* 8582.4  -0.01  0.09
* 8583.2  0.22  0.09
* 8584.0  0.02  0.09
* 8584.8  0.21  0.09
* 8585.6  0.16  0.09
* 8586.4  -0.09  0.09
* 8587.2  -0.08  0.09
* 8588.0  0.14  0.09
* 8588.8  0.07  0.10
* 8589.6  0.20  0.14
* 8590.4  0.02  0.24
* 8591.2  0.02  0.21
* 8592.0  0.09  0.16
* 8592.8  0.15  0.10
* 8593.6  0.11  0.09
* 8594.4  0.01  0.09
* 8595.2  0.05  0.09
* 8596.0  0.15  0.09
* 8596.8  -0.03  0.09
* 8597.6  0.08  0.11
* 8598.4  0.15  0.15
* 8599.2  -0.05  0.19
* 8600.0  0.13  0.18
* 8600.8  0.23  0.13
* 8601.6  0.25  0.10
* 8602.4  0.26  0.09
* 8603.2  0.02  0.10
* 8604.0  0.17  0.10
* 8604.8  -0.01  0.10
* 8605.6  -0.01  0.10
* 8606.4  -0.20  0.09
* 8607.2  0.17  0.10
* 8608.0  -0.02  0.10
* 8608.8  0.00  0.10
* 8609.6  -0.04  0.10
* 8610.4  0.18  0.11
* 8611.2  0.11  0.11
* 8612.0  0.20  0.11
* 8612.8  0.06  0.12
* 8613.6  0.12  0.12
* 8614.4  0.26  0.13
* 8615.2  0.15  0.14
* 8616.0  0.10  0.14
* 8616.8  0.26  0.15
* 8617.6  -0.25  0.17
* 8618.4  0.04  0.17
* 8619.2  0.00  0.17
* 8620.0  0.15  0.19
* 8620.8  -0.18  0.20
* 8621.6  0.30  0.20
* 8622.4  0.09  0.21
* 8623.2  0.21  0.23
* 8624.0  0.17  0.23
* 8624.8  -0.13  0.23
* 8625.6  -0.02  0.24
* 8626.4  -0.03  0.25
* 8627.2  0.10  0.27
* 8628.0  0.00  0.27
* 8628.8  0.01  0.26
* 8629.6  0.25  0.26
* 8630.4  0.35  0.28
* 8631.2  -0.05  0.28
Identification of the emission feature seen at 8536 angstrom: [O III] 5007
